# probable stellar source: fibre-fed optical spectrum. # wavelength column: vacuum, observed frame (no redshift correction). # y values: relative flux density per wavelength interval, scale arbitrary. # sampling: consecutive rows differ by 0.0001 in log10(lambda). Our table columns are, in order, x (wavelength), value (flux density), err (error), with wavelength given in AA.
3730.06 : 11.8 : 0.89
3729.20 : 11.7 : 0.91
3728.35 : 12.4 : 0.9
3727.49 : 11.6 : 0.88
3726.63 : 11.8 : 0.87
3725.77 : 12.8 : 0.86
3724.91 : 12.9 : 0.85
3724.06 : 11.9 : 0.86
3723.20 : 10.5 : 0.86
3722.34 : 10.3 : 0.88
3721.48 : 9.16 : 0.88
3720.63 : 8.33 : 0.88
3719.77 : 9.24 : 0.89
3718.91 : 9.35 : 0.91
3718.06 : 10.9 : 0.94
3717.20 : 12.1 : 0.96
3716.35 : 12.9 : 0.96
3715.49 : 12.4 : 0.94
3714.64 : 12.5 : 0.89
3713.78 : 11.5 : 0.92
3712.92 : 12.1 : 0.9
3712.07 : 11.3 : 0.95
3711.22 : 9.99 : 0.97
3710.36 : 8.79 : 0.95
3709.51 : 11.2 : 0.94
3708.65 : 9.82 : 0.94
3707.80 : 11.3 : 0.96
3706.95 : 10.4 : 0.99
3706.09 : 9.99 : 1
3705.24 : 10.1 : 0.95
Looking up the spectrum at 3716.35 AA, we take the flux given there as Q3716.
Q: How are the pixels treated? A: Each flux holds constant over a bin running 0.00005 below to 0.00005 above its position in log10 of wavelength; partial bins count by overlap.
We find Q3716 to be 12.9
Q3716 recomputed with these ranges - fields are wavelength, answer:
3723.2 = 10.5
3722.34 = 10.3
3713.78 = 11.5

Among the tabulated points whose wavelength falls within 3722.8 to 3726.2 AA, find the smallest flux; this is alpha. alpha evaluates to 10.5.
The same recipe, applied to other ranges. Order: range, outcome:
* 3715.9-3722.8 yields 8.33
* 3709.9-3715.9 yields 8.79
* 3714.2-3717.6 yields 12.1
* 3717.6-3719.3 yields 9.35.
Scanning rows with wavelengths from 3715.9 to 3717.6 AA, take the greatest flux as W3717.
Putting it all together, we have 12.9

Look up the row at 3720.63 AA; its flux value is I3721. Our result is 8.33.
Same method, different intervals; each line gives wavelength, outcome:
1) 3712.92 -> 12.1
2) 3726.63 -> 11.8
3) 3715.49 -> 12.4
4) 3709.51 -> 11.2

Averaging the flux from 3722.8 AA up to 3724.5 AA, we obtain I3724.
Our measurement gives 11.3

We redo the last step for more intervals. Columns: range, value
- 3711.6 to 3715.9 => 12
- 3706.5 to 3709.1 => 10.5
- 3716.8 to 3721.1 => 9.97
